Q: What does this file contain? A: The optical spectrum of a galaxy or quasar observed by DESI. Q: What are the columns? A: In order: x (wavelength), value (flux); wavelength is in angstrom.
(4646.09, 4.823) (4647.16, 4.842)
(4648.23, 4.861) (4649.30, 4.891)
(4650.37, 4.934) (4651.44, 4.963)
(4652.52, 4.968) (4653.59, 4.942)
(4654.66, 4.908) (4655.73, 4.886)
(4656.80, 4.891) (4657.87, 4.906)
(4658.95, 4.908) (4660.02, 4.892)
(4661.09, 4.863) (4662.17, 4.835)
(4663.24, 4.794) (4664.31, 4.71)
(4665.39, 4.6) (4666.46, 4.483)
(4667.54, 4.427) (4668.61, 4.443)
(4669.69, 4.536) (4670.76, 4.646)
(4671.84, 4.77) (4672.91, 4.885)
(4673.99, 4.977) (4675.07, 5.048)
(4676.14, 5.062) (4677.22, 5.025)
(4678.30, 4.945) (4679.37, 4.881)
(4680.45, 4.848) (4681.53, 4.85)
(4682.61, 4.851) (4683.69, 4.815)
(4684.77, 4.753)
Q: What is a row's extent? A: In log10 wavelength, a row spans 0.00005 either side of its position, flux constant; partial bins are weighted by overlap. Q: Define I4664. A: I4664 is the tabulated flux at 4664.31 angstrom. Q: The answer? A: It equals 4.71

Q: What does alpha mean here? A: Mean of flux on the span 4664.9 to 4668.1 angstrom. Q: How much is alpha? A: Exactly 4.51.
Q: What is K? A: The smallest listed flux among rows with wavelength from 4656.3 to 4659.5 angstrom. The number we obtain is 4.891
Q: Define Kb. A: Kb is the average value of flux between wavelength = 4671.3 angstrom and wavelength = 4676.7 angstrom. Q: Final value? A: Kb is 4.95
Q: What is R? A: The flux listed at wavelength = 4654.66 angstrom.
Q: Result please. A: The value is 4.908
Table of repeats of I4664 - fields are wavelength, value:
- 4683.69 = 4.815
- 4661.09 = 4.863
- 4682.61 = 4.851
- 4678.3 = 4.945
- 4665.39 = 4.6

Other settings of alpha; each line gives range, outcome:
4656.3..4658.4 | 4.9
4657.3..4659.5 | 4.9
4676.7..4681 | 4.92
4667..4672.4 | 4.57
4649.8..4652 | 4.93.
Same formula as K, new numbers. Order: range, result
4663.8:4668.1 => 4.427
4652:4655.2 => 4.908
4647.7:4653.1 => 4.861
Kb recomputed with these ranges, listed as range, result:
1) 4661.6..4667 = 4.68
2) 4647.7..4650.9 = 4.9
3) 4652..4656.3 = 4.93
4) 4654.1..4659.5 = 4.9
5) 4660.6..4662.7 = 4.83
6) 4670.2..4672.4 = 4.72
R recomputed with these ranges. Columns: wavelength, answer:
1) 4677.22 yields 5.025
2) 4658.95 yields 4.908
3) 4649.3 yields 4.891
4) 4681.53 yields 4.85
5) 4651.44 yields 4.963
